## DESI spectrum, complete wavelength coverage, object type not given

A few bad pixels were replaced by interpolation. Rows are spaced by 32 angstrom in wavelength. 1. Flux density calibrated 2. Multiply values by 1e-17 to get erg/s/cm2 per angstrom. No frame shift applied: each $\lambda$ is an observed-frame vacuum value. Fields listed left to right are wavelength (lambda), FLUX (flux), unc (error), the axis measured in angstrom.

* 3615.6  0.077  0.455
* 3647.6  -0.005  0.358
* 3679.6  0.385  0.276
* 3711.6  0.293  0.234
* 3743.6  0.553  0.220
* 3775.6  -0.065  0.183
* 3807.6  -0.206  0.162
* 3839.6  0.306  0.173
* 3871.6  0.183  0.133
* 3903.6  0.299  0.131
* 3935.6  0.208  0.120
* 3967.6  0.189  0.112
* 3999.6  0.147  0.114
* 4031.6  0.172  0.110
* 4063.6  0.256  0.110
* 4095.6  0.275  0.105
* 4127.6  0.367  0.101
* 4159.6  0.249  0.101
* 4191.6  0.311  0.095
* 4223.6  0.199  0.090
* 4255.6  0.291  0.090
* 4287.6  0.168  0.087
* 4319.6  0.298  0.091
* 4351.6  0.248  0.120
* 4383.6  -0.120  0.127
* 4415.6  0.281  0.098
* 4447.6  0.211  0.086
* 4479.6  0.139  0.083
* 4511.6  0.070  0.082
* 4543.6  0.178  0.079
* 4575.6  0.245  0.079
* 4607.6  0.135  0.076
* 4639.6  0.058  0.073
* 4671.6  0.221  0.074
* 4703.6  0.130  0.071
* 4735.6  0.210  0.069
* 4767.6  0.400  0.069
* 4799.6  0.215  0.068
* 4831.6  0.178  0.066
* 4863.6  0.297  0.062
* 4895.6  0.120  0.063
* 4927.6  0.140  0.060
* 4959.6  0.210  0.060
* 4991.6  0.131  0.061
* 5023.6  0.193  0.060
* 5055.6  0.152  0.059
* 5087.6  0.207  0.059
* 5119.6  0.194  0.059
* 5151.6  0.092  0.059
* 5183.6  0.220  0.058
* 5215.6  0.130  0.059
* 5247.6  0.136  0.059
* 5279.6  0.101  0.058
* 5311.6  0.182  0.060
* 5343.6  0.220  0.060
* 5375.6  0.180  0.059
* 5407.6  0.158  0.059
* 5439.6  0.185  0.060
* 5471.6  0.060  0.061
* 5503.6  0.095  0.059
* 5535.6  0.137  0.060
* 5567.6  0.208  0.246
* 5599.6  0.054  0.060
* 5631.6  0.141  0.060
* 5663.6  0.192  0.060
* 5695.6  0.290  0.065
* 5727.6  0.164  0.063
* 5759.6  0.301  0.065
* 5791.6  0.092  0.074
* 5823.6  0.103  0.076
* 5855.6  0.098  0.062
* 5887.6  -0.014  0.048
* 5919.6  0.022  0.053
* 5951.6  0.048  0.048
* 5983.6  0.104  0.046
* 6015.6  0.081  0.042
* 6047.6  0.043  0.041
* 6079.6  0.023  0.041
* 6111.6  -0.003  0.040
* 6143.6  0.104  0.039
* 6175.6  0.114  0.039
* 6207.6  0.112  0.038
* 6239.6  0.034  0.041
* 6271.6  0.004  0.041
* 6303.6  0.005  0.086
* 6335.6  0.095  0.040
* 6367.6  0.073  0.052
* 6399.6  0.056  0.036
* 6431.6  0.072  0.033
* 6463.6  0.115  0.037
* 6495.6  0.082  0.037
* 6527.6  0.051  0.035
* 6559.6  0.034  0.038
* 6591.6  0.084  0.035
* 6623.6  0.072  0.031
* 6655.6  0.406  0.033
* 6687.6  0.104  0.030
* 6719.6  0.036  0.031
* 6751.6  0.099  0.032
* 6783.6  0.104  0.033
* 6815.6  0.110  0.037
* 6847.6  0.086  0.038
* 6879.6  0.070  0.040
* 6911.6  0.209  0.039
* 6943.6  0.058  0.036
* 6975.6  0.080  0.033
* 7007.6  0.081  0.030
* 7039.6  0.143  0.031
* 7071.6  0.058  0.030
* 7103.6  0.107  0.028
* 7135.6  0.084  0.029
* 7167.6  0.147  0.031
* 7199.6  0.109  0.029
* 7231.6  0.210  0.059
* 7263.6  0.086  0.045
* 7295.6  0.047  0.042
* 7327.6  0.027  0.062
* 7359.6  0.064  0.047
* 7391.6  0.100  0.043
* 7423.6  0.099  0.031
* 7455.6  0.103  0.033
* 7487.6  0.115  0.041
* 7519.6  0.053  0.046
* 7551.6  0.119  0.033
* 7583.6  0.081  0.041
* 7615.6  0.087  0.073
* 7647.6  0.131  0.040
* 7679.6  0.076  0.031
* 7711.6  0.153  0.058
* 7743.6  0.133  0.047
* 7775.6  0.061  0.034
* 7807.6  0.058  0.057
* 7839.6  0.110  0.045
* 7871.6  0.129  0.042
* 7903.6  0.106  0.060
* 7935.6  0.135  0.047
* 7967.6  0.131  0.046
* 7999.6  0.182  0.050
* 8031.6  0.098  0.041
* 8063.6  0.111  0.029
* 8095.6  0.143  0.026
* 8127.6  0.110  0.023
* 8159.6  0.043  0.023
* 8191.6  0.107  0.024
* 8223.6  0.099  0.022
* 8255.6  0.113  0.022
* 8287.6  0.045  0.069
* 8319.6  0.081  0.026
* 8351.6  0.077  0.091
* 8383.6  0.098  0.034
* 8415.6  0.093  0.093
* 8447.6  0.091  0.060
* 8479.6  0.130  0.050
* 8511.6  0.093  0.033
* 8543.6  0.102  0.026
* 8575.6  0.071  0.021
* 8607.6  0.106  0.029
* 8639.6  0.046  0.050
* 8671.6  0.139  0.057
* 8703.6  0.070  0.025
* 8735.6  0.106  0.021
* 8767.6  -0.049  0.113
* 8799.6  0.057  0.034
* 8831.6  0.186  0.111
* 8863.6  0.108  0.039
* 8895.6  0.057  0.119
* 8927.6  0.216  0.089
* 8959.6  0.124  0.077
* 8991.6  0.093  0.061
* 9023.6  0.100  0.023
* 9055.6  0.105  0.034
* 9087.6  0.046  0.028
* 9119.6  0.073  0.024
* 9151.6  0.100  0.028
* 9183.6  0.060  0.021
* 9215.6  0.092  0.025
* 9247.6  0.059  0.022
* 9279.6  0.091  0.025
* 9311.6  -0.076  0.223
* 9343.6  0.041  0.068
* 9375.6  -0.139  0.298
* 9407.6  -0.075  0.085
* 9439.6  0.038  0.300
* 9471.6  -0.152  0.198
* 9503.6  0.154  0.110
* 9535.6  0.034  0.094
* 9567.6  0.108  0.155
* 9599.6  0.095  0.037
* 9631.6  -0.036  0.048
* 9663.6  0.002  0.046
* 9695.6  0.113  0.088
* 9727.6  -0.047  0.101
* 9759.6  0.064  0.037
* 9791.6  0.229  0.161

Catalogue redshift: 0.79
